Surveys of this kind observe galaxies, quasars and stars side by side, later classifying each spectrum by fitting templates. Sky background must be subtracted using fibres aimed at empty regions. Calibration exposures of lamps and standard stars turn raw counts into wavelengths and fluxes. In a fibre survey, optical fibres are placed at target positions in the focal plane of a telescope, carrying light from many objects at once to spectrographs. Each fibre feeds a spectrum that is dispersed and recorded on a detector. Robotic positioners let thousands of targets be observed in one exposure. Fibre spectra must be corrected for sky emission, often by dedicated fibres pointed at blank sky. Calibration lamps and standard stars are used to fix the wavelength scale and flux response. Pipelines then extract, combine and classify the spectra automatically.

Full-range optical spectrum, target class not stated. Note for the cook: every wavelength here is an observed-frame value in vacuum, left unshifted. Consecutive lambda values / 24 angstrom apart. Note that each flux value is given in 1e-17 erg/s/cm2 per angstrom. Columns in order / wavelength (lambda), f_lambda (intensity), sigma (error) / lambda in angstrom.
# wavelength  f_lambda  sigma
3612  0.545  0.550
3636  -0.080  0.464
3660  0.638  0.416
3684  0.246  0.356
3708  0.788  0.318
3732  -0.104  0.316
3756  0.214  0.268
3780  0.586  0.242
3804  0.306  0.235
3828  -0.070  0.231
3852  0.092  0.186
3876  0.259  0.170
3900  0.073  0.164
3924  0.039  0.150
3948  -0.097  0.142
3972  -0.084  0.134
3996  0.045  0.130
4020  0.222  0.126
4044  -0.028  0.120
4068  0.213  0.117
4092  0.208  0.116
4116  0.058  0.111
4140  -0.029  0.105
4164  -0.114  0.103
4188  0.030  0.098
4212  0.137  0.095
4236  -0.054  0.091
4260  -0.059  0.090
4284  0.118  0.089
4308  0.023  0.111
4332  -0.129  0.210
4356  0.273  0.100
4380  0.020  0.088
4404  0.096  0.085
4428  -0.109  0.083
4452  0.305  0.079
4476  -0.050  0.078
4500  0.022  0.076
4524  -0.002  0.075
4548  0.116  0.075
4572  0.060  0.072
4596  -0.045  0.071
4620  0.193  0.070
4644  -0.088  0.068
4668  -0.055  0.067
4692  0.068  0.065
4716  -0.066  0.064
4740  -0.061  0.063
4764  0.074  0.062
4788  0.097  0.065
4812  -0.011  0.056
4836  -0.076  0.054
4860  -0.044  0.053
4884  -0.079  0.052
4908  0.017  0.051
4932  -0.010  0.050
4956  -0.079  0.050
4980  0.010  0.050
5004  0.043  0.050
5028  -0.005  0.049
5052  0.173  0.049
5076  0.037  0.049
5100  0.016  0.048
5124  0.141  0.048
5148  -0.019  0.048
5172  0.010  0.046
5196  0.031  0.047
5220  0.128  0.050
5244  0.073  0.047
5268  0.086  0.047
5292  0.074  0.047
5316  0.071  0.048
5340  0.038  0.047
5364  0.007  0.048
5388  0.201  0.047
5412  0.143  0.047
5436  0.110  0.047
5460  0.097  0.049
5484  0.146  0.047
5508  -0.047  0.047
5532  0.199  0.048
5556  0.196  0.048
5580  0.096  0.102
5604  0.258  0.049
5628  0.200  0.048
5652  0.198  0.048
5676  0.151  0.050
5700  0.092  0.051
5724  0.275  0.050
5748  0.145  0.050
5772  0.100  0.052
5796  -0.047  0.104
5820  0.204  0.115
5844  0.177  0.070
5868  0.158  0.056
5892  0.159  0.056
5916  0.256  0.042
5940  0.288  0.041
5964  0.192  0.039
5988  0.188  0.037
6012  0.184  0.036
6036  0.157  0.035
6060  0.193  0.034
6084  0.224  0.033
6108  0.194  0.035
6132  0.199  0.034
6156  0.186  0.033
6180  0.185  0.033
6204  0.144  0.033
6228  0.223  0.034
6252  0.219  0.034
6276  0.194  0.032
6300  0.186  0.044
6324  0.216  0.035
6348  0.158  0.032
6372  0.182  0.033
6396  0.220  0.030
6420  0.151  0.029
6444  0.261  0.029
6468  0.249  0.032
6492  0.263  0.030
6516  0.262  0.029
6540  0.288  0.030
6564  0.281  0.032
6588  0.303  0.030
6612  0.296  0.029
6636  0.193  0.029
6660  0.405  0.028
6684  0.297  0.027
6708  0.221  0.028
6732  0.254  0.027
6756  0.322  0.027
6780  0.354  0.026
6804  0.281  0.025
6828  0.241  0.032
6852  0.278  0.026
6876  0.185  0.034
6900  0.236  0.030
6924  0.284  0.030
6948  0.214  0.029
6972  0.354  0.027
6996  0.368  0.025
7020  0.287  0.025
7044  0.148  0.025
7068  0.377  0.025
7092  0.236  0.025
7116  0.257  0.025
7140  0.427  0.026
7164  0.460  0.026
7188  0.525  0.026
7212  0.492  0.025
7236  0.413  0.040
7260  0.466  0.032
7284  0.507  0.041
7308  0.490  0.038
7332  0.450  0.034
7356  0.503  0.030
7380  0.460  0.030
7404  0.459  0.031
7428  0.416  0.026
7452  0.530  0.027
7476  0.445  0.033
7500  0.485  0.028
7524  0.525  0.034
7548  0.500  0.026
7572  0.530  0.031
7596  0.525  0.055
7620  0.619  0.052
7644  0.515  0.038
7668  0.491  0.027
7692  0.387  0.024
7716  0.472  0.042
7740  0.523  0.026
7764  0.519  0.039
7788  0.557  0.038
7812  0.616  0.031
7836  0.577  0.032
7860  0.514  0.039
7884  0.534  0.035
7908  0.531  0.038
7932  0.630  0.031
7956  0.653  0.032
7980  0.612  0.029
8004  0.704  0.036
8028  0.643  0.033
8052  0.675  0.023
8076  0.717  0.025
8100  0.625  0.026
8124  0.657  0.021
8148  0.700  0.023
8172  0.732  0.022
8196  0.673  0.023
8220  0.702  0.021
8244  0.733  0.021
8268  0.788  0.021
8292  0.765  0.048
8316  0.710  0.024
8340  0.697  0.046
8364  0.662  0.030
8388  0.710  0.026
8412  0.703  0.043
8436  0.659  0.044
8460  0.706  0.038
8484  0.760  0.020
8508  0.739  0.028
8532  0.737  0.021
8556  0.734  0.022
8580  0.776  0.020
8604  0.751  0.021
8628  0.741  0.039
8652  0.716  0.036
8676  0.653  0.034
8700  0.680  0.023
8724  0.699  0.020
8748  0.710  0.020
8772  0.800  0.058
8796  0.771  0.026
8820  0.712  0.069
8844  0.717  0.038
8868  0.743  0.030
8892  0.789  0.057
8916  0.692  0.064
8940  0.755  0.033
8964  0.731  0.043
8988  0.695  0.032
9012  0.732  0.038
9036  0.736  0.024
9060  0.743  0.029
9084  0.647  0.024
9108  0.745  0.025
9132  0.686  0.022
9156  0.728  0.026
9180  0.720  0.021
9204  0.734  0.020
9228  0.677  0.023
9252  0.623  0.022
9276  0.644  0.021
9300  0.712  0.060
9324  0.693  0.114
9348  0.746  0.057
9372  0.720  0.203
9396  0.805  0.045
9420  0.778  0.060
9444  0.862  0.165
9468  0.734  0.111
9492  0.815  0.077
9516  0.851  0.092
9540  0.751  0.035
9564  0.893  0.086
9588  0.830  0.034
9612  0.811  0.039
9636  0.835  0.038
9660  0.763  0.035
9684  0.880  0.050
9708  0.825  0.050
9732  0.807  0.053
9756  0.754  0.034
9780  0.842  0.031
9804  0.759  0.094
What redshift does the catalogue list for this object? 0.789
